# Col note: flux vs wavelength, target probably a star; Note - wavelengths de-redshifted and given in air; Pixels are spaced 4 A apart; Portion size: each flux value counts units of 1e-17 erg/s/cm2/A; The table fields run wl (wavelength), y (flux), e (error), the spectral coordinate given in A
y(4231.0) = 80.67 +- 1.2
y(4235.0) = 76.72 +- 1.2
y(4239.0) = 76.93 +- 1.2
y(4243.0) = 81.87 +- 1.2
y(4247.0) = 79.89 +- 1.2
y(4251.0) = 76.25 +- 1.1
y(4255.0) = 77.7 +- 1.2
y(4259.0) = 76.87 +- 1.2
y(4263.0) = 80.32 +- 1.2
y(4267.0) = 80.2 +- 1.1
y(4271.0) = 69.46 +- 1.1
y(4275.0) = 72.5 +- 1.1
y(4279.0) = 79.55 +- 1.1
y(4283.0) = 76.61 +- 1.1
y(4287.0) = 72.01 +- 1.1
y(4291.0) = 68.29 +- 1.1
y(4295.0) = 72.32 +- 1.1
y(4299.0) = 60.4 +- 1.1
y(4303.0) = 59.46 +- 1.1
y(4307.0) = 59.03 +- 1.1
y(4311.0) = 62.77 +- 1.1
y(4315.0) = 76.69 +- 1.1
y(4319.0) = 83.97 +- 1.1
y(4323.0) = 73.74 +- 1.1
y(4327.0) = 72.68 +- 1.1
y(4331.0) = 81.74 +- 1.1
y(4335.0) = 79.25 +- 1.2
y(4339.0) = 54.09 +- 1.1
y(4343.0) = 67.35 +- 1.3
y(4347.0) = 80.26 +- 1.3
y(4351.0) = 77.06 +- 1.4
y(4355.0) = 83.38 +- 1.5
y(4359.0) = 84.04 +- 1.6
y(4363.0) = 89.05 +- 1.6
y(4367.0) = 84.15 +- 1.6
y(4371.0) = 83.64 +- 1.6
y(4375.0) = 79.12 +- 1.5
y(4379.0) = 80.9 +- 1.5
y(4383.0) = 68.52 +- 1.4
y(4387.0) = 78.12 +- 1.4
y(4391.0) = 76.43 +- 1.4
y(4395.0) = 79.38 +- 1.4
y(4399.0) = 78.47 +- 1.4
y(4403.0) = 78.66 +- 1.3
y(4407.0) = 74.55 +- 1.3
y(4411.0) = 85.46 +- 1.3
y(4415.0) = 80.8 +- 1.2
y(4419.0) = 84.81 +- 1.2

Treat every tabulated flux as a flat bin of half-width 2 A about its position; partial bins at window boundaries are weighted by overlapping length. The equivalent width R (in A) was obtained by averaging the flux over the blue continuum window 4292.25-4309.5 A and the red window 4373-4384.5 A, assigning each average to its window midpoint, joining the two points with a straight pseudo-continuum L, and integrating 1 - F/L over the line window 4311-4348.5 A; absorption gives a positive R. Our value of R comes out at -3.2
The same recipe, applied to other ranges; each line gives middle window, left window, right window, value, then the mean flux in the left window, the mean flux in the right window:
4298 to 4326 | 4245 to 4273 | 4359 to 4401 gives 3.6 A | 77.2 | 80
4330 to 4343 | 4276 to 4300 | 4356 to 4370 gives 1.7 A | 72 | 85.4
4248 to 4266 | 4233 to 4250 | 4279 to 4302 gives -0.5 A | 78.7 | 70.3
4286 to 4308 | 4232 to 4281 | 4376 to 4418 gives 3.5 A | 77.4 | 78.3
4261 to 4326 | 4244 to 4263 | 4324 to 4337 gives 5.1 A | 78.2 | 77.6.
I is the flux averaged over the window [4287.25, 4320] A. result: 67.6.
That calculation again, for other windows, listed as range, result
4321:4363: 76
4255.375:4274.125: 76.5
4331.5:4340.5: 69.9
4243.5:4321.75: 73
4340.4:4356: 75.7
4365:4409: 78.4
